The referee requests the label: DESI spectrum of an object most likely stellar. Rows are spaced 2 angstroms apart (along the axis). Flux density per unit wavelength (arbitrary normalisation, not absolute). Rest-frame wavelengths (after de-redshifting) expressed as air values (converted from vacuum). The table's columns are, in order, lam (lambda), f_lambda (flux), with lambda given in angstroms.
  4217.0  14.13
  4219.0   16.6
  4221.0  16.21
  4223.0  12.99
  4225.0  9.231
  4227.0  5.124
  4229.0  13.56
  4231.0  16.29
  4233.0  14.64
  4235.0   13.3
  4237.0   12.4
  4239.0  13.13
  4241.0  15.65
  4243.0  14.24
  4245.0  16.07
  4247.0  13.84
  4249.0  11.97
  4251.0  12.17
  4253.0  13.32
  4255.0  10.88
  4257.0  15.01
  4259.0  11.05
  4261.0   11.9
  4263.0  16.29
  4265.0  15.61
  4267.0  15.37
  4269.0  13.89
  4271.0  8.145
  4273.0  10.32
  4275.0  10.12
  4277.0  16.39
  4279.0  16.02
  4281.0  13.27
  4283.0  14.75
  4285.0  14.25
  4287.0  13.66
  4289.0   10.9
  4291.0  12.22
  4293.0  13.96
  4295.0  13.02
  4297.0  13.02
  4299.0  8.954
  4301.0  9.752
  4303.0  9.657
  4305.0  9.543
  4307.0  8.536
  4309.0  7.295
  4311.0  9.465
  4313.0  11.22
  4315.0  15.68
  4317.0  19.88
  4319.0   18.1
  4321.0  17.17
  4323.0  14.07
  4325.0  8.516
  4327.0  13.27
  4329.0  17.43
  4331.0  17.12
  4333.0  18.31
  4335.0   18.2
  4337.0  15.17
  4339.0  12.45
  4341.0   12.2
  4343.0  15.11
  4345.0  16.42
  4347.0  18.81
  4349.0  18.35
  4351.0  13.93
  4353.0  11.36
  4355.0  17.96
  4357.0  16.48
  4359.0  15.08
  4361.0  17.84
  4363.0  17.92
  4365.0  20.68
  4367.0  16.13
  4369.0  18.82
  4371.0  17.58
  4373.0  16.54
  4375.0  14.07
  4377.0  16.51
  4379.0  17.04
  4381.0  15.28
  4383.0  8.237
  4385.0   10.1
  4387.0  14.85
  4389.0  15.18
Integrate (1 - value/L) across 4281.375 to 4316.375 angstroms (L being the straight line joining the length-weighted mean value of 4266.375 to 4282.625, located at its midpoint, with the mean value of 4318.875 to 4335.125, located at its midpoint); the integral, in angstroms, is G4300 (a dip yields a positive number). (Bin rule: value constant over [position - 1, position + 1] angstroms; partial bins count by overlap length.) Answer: 6.1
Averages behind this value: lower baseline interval 13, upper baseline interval 15.5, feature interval 11.6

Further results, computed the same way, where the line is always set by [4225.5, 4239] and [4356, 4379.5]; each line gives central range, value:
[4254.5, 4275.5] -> 1.3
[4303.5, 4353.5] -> 4.7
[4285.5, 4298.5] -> 1.6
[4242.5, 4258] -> -0.4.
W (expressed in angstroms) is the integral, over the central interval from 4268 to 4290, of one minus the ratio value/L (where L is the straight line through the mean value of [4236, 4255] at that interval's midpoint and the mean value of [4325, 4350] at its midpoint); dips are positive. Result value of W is 2.2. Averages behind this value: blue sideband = 13.5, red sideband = 15.8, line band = 12.9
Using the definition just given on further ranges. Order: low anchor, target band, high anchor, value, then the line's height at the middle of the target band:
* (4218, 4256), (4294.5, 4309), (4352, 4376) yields 4.8 angstroms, 15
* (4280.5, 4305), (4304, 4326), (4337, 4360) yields 1.3 angstroms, 13.4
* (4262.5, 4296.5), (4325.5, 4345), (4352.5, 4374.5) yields 0.5 angstroms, 15.8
